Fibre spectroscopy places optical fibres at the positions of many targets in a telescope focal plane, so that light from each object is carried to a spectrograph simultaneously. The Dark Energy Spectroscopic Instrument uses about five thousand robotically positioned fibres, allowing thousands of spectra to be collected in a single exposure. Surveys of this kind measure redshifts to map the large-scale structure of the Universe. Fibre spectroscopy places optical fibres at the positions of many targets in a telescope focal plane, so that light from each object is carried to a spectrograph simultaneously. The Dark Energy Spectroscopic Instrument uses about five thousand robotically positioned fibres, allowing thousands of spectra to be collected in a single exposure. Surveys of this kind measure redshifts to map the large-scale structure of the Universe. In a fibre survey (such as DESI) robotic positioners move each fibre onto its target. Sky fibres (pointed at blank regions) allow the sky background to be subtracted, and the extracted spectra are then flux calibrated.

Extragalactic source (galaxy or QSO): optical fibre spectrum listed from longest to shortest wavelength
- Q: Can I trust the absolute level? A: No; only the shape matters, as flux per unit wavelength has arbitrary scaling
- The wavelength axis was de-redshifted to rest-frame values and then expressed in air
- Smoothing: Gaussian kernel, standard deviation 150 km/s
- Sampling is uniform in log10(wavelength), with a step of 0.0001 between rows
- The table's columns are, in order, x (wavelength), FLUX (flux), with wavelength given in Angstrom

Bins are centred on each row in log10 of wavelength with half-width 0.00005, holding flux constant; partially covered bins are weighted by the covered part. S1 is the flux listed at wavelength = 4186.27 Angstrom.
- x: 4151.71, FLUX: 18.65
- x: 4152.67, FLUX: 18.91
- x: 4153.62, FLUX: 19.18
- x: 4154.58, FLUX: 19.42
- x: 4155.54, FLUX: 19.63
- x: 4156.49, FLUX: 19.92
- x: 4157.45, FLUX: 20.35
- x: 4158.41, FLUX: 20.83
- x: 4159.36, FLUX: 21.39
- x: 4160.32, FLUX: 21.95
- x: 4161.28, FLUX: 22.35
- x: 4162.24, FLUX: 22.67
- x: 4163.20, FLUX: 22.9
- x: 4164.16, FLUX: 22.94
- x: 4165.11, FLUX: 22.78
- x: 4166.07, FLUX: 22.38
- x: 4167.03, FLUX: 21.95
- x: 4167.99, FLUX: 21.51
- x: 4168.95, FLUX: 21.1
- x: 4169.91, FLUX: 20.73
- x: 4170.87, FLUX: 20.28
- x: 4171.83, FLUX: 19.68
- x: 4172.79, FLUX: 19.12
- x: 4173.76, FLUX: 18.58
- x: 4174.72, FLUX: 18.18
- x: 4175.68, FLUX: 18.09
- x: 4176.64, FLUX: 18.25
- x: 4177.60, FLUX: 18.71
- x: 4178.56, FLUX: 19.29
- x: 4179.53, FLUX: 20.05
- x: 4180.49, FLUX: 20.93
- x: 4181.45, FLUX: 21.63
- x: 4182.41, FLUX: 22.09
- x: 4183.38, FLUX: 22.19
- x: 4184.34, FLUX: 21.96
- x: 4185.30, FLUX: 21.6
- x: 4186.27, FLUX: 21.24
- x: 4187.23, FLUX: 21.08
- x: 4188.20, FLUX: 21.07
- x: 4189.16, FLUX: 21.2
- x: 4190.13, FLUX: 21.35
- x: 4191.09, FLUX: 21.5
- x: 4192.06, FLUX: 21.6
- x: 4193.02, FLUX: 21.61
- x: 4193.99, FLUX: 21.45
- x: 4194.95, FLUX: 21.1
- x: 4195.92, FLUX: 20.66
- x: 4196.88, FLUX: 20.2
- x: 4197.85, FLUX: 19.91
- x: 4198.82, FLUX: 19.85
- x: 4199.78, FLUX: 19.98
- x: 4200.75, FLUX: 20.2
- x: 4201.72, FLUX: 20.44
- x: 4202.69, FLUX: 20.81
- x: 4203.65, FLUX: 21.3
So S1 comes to 21.24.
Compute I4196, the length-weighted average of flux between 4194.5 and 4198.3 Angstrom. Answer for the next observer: 20.5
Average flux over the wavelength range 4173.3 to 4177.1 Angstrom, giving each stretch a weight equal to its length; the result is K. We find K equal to 18.3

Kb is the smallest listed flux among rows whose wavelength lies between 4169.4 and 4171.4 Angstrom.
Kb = 20.28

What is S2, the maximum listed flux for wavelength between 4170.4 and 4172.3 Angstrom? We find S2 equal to 20.28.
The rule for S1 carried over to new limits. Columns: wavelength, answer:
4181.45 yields 21.63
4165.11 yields 22.78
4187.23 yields 21.08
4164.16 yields 22.94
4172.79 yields 19.12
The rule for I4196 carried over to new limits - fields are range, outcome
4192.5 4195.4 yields 21.4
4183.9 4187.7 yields 21.5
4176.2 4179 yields 18.8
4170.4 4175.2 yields 19.1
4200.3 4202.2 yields 20.3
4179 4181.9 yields 20.8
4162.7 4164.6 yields 22.9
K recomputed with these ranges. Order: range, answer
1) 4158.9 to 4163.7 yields 22.2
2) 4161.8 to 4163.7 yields 22.8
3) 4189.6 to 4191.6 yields 21.4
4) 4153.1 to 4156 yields 19.4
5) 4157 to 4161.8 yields 21.4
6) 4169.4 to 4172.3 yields 20.2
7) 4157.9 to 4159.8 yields 21.1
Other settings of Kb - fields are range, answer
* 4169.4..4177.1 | 18.09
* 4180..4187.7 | 20.93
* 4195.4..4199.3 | 19.85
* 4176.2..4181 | 18.25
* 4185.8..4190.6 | 21.07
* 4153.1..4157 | 19.18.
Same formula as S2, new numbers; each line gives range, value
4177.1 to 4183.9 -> 22.19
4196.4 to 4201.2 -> 20.2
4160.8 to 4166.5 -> 22.94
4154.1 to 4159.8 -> 21.39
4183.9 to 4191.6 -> 21.96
